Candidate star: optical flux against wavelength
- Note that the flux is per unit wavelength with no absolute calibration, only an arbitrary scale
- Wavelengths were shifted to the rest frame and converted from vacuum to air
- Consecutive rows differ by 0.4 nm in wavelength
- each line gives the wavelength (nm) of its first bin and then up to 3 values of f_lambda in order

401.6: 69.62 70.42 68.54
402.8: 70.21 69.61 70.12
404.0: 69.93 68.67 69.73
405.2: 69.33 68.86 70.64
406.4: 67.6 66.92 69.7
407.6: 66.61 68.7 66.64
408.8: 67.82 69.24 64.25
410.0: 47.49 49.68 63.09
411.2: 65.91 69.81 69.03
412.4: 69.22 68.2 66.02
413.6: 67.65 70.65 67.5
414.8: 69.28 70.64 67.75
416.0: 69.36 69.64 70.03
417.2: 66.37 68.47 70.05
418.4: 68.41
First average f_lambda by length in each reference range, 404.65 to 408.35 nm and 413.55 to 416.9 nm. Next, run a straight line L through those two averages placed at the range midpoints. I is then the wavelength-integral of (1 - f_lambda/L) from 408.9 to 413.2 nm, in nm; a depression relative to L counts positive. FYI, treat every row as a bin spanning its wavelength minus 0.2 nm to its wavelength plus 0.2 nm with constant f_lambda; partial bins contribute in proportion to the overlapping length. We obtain 0.32 nm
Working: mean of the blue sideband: 68.6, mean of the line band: 63.8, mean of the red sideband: 69.2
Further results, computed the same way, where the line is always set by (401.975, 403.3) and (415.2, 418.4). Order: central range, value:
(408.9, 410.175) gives 0.15 nm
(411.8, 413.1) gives 0.01 nm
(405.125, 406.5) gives 0.00 nm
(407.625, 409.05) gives 0.03 nm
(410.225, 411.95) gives 0.16 nm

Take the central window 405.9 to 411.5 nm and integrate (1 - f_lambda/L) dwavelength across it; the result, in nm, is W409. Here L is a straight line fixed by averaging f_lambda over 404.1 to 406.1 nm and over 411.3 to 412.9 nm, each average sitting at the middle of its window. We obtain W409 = 0.37 nm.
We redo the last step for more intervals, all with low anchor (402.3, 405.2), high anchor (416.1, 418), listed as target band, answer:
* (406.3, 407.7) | 0.032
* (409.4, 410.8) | 0.285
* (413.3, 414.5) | 0.009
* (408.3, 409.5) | 0.027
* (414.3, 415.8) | 0.001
